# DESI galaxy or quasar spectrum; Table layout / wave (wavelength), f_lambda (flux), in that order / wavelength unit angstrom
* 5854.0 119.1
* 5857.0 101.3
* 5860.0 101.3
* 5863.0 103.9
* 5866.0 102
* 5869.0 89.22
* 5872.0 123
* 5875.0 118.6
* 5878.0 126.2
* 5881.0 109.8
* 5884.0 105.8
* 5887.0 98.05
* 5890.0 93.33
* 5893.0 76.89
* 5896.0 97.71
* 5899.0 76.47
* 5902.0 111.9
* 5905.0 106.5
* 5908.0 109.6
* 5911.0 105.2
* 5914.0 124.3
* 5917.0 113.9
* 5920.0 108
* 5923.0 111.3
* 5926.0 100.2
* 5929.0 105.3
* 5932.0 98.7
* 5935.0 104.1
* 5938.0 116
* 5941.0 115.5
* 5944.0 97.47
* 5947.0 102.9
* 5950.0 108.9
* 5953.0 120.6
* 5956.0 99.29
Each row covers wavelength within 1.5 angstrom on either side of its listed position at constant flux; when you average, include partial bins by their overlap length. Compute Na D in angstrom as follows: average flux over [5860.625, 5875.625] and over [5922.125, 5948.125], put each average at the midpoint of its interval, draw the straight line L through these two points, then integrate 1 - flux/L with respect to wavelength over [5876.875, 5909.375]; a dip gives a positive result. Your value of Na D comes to 1.62 angstrom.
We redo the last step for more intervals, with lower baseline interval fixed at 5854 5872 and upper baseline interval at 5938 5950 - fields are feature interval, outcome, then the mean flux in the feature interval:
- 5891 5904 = 1.7 angstrom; 91.4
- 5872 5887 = -1.5 angstrom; 114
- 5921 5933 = 0.2 angstrom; 104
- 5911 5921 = -0.8 angstrom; 114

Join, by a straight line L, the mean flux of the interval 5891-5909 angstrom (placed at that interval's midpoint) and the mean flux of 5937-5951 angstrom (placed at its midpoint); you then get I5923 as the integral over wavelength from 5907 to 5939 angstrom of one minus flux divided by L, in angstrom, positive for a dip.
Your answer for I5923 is -2.1 angstrom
